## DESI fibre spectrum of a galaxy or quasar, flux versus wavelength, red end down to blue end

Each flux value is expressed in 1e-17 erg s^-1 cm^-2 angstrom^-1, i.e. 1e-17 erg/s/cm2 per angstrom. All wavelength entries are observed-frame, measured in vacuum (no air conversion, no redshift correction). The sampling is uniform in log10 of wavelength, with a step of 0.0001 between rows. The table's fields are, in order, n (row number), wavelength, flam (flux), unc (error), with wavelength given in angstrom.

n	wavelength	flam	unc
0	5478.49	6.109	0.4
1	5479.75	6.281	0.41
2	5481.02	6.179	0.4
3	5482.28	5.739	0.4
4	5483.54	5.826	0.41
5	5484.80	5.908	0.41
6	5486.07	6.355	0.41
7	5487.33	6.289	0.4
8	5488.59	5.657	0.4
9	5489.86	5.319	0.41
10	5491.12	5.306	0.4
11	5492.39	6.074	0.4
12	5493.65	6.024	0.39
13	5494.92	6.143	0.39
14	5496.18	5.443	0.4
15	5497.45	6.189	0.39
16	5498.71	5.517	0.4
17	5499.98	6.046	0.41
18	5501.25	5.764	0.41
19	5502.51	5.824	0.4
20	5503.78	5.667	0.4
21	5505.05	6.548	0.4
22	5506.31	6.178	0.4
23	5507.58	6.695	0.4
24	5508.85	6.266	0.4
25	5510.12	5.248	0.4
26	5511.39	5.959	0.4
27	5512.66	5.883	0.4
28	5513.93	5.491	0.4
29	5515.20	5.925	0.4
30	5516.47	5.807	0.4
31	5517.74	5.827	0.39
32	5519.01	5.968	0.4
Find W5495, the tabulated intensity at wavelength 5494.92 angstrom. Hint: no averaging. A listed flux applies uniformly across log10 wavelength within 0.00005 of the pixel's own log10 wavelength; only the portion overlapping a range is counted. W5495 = 6.143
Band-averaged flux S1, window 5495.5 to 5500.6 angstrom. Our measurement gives 5.81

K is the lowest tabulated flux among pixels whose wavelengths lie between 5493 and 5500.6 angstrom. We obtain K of 5.443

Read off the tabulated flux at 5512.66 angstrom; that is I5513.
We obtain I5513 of 5.883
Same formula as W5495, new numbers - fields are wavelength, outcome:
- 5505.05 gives 6.548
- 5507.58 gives 6.695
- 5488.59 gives 5.657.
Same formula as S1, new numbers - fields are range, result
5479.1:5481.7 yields 6.21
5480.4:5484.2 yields 5.93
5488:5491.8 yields 5.42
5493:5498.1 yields 5.96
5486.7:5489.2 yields 5.99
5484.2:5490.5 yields 5.9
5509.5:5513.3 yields 5.69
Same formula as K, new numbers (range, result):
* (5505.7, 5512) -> 5.248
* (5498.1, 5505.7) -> 5.517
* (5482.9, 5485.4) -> 5.826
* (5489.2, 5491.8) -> 5.306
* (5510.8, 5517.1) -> 5.491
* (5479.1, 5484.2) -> 5.739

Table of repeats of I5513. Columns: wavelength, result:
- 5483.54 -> 5.826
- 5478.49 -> 6.109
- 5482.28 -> 5.739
